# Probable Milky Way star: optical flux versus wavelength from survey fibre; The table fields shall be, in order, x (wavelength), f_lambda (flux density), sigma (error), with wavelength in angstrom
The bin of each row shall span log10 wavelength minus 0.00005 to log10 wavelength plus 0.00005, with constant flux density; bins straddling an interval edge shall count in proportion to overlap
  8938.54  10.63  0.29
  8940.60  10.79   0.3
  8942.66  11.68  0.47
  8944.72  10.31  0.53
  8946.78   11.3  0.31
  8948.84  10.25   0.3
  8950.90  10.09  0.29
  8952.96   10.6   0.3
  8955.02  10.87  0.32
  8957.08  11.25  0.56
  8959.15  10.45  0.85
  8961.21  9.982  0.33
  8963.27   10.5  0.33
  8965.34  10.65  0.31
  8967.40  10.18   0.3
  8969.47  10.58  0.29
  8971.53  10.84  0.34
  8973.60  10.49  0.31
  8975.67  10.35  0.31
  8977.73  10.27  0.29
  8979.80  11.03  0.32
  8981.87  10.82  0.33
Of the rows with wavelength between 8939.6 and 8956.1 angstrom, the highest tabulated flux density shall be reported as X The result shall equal 11.68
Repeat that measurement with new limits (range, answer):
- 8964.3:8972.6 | 10.84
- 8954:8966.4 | 11.25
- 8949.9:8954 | 10.6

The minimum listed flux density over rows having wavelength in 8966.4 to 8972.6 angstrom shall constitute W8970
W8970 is 10.18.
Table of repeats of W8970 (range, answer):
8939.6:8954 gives 10.09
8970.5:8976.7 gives 10.35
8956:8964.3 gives 9.982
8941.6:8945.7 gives 10.31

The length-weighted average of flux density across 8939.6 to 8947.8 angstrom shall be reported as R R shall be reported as 11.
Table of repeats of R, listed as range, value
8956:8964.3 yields 10.5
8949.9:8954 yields 10.4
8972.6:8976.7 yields 10.4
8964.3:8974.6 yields 10.5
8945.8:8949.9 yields 10.8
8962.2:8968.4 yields 10.4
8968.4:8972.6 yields 10.7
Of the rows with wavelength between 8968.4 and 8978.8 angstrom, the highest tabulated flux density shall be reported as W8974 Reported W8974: 10.84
